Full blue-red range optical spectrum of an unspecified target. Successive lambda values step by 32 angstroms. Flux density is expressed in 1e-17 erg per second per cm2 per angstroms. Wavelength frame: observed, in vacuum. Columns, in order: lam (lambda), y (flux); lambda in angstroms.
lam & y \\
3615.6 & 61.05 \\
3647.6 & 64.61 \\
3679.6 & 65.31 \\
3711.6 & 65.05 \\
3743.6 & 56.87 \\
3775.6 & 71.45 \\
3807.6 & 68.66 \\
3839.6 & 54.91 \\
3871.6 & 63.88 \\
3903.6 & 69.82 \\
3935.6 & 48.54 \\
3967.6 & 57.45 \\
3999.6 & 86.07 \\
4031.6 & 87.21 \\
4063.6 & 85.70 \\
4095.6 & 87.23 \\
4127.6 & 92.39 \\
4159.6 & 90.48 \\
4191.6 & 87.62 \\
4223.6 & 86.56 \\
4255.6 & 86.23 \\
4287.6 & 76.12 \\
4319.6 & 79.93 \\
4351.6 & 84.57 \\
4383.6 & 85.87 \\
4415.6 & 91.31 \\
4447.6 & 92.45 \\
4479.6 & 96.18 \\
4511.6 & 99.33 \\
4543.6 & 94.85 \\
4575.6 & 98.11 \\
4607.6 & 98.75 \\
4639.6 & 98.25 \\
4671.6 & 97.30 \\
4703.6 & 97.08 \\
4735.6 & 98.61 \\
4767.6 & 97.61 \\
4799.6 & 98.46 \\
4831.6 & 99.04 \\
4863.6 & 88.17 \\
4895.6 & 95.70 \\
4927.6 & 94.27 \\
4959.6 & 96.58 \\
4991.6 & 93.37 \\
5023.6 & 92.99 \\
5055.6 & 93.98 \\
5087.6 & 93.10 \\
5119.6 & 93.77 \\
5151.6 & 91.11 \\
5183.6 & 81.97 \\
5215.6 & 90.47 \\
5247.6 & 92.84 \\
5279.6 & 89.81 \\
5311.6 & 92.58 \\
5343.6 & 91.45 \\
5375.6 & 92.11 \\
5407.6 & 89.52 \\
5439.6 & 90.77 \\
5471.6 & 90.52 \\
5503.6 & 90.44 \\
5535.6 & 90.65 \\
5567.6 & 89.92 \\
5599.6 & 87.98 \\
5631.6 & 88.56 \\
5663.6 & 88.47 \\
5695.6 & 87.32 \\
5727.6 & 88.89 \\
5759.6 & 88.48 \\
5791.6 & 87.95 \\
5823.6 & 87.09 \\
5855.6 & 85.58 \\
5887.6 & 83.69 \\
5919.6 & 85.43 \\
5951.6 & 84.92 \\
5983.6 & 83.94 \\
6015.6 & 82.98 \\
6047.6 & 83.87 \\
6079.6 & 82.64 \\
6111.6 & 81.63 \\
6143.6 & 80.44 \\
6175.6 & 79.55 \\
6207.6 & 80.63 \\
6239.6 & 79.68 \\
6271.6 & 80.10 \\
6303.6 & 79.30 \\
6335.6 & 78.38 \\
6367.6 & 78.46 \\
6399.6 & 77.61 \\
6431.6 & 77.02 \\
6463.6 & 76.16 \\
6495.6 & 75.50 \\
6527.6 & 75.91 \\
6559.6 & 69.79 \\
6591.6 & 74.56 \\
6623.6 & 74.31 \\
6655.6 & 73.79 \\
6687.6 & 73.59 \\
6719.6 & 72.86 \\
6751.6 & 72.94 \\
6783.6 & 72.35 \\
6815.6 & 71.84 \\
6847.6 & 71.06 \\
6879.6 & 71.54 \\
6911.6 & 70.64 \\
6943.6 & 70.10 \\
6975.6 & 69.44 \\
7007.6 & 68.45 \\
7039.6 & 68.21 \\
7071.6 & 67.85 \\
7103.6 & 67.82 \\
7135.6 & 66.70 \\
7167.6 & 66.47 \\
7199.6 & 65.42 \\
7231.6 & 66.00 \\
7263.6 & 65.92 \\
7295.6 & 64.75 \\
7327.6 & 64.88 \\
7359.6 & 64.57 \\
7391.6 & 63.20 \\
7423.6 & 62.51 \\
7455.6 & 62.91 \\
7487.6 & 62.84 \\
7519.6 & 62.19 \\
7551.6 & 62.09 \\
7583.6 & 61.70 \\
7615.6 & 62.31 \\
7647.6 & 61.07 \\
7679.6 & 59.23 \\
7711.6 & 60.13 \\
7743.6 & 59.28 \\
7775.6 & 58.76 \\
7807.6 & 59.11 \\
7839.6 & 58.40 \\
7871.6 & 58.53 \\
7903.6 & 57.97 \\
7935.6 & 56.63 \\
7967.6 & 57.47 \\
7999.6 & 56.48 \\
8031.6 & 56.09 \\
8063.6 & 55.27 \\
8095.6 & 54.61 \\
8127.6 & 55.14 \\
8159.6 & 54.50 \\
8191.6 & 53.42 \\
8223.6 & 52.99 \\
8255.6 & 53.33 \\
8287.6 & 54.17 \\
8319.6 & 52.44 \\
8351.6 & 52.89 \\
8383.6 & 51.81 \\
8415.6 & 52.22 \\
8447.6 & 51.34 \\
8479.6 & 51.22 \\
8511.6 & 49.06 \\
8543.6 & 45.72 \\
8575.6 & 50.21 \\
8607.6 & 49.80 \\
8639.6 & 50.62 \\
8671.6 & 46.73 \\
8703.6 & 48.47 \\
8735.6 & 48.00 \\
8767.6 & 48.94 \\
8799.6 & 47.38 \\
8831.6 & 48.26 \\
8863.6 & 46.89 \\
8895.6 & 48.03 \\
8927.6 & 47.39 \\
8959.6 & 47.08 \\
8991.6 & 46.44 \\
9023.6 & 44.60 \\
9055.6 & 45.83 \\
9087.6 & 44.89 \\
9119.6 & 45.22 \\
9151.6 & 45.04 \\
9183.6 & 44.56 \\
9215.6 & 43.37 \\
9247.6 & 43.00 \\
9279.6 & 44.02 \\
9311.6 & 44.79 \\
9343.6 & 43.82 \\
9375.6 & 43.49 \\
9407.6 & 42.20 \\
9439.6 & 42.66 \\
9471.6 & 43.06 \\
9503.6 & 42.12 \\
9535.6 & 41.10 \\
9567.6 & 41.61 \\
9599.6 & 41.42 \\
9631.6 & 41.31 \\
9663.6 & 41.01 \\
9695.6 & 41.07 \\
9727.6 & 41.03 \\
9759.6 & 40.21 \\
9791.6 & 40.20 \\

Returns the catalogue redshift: 0.00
